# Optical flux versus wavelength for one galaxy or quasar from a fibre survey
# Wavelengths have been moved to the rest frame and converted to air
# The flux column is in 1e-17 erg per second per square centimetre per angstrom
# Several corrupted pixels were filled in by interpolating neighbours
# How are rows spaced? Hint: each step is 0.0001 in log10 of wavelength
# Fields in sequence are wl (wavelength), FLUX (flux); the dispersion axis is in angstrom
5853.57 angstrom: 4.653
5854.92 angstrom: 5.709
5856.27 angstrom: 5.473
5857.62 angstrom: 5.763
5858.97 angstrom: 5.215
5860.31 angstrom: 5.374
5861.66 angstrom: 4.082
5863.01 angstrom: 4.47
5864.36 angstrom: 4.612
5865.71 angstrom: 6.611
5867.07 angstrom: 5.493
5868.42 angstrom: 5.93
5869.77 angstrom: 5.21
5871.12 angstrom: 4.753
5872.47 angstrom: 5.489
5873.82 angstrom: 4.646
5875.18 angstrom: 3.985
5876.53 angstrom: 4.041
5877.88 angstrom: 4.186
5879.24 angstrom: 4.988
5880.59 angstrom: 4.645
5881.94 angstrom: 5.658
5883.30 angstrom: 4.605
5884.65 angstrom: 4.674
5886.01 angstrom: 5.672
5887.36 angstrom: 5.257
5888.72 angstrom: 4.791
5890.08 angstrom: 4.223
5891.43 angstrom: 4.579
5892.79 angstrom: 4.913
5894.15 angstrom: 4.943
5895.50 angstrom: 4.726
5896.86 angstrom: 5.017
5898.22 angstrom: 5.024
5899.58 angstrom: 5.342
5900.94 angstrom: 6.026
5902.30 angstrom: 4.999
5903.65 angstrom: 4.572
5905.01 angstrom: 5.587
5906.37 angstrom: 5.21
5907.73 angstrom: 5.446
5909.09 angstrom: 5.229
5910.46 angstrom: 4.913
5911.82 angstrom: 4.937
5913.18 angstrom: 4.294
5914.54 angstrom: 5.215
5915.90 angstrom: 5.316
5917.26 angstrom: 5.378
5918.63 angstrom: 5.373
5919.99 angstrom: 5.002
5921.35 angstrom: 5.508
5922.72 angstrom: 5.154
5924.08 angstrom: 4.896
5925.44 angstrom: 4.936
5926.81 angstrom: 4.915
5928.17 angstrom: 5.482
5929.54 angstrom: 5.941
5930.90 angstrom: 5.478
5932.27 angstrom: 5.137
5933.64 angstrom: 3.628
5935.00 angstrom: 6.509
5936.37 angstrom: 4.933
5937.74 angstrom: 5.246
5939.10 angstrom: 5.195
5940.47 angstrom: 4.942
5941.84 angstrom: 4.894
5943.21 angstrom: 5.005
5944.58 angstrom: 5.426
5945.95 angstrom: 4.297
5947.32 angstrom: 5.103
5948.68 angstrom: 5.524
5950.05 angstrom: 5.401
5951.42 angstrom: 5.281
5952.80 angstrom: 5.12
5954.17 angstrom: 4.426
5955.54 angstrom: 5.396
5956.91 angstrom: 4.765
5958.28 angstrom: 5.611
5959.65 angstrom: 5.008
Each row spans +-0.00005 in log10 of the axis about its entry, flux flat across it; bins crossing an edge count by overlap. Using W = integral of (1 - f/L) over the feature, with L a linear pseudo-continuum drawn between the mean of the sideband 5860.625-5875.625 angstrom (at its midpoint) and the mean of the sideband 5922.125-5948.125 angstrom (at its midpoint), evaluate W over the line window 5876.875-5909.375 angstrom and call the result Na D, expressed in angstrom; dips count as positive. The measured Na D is 0.46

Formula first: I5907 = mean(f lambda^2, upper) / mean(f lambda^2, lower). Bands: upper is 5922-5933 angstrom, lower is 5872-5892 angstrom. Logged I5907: 1.12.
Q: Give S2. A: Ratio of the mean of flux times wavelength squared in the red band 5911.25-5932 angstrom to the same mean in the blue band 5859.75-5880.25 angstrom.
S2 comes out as 1.07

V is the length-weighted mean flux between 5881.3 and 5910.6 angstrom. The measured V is 5.06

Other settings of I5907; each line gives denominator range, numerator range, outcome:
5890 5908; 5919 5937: 1.04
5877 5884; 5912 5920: 1.08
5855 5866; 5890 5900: 0.95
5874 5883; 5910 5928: 1.12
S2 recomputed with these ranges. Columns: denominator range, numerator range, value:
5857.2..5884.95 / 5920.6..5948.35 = 1.06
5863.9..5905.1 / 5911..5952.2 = 1.05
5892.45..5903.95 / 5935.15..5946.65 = 1.01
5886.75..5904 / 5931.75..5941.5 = 1.04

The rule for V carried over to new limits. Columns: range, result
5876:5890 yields 4.83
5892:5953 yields 5.14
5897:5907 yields 5.24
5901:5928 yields 5.13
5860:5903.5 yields 4.96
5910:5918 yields 5.01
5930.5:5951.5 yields 5.12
